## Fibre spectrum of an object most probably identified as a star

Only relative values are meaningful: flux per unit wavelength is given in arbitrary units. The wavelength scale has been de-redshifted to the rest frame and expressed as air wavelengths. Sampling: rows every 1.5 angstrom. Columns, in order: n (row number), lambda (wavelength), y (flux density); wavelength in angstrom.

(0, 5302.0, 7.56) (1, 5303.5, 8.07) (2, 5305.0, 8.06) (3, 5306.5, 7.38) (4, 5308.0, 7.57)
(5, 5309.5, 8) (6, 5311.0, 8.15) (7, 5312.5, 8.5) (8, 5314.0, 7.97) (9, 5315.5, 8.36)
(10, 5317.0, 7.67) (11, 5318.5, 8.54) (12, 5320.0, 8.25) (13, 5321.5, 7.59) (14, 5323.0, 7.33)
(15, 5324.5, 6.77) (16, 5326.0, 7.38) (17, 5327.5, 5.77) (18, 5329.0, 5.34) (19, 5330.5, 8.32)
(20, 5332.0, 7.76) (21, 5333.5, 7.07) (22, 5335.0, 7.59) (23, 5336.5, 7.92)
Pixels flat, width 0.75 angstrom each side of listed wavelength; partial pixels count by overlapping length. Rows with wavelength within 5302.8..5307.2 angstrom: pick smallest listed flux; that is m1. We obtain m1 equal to 7.38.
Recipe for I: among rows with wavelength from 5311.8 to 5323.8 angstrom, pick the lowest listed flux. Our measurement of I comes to 7.33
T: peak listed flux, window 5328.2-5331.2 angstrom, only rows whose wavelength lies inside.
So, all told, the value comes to 8.32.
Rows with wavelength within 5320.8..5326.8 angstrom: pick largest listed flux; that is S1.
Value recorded 7.59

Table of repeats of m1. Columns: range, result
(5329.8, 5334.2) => 7.07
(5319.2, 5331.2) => 5.34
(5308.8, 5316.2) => 7.97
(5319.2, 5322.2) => 7.59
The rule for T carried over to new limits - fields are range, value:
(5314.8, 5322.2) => 8.54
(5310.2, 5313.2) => 8.5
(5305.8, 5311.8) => 8.15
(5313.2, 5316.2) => 8.36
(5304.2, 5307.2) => 8.06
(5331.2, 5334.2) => 7.76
